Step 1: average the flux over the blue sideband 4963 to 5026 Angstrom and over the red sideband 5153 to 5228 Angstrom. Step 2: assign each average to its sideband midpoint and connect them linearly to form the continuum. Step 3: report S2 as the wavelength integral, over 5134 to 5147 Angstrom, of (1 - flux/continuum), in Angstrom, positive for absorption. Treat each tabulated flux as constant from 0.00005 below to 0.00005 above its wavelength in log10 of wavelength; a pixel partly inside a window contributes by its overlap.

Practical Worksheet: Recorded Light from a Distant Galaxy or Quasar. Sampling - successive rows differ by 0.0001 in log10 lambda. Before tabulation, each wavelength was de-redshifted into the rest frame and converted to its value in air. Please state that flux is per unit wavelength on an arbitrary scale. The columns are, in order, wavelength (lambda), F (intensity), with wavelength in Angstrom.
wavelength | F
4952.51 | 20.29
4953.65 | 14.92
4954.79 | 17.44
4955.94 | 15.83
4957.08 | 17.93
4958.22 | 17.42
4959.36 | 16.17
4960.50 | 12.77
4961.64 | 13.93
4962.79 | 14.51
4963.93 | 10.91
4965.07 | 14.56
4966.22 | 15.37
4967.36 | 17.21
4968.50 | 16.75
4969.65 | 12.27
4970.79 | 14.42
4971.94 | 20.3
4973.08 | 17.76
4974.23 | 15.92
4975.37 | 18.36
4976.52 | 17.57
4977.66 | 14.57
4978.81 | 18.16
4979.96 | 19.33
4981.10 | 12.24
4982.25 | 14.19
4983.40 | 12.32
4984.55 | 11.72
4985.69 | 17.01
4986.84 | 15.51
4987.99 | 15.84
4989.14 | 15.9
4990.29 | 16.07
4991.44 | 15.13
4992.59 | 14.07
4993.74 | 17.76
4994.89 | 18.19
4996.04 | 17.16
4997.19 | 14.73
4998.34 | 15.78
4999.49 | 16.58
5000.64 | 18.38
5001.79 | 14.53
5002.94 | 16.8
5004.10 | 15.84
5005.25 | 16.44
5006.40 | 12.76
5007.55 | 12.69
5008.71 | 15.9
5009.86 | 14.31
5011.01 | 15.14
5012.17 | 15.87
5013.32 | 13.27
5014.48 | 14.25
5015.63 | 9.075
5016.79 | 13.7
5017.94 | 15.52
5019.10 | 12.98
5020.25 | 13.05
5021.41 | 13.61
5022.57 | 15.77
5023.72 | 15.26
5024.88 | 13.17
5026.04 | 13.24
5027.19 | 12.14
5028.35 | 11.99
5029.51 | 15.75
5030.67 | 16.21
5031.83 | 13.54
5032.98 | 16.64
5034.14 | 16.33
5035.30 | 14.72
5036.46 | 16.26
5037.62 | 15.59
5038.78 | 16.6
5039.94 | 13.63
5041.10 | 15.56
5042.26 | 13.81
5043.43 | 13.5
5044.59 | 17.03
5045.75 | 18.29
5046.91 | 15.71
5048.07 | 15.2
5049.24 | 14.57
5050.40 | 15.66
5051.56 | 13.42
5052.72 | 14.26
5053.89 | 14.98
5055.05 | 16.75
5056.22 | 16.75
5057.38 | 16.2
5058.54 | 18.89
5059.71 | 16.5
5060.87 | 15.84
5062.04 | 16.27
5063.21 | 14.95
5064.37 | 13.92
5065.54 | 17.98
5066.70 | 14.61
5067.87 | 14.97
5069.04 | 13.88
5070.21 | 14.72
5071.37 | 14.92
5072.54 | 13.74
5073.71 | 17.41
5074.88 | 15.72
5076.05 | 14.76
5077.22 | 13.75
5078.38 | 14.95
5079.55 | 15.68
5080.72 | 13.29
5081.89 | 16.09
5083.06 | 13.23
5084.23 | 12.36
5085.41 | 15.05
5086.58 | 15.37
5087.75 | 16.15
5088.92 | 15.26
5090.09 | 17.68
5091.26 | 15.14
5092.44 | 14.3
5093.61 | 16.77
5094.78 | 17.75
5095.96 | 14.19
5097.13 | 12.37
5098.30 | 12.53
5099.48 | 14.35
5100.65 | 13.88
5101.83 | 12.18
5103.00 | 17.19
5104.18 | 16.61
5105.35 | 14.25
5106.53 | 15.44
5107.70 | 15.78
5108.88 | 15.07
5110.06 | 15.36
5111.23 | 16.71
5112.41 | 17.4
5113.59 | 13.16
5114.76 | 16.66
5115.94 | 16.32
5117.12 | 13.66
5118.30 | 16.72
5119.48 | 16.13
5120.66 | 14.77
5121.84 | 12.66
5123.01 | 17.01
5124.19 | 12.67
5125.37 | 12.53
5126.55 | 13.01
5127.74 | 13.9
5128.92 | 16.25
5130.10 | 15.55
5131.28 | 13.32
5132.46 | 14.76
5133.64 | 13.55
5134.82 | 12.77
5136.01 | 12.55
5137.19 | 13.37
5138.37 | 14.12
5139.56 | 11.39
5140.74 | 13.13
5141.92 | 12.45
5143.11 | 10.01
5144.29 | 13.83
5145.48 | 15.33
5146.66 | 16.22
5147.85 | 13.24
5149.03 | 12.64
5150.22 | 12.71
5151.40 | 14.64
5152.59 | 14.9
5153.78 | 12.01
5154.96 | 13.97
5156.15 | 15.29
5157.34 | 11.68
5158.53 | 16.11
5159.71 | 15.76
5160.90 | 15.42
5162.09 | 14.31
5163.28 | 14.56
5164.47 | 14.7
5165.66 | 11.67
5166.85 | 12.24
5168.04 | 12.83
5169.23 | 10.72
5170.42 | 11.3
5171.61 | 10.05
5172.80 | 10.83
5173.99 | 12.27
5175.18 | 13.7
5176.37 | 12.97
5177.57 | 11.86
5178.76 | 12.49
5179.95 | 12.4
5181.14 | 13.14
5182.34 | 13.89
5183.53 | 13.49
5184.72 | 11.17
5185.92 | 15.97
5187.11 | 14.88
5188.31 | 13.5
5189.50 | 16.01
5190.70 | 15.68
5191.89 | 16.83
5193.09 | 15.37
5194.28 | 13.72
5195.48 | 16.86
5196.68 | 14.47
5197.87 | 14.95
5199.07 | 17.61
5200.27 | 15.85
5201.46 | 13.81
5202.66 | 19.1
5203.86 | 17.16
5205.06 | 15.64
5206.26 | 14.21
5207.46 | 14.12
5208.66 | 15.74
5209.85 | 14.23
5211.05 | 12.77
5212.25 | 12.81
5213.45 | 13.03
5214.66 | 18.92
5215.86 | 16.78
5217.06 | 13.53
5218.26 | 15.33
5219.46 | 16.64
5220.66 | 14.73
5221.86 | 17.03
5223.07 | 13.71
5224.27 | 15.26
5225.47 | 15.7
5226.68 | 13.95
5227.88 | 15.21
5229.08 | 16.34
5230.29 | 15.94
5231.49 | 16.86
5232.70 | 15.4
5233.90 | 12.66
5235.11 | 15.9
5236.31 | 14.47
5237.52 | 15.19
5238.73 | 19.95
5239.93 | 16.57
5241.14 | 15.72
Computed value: 1.2 Angstrom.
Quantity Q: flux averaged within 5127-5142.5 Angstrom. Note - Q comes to 13.6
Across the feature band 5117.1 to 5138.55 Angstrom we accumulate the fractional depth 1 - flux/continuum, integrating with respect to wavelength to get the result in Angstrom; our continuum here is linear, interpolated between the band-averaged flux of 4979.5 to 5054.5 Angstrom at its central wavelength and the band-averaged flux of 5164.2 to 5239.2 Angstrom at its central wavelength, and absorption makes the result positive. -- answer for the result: 0.7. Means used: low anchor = 15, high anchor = 14.5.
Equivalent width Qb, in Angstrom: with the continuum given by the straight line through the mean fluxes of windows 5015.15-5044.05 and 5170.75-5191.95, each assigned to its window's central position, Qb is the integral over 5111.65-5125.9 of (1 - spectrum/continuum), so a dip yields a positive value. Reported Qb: -1.3 Angstrom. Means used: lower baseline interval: 14.3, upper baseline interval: 13.3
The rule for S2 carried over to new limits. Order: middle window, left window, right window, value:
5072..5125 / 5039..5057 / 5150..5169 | -1.4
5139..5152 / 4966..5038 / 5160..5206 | 1.0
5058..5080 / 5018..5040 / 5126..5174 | -1.9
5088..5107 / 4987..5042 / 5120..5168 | -1.1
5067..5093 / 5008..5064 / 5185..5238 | 0.2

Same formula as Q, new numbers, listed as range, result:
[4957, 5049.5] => 15.2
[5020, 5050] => 14.9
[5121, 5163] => 13.8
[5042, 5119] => 15.3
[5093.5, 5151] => 14.4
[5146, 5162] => 14.2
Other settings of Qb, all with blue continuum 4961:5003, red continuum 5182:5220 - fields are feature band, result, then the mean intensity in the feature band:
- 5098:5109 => 0.4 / 14.8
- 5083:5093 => 0.3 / 15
